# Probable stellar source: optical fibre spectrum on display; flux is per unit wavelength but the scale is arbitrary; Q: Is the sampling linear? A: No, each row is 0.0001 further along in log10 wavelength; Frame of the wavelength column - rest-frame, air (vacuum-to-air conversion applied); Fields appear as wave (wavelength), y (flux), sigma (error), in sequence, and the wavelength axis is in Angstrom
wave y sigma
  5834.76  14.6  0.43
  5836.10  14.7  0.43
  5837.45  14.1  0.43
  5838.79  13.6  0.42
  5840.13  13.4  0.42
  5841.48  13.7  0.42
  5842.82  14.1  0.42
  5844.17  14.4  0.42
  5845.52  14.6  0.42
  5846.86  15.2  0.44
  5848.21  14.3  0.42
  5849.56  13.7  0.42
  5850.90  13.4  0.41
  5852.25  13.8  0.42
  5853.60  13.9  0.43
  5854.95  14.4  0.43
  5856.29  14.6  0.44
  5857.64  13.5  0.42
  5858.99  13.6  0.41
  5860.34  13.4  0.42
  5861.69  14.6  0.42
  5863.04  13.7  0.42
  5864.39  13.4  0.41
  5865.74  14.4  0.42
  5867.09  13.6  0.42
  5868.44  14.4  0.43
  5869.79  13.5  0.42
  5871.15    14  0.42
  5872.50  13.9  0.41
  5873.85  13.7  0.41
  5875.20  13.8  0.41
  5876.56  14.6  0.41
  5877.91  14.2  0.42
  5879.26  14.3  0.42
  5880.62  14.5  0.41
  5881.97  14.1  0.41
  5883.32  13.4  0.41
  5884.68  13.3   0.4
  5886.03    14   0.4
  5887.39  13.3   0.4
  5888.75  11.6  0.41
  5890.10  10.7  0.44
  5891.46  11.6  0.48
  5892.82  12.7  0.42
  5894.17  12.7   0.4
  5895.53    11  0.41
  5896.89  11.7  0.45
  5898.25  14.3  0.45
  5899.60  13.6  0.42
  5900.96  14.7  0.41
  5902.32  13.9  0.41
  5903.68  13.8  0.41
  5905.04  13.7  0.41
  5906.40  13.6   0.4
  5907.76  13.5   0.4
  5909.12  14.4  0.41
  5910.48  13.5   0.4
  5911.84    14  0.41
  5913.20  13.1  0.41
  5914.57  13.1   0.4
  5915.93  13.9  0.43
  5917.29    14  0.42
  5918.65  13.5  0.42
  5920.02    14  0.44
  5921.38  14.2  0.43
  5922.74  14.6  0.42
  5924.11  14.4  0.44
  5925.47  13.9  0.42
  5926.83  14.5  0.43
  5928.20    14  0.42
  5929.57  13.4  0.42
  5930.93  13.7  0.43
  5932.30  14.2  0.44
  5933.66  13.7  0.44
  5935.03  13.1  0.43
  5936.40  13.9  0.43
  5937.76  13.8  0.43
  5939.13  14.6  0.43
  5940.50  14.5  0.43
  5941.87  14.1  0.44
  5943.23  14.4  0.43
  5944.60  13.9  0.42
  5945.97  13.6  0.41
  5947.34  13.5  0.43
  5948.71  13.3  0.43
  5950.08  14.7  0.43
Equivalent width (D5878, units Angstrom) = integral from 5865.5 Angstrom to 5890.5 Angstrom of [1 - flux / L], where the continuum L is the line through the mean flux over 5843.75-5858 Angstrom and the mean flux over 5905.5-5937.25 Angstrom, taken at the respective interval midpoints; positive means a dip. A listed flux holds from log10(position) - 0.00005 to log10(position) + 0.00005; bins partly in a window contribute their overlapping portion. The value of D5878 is 0.7 Angstrom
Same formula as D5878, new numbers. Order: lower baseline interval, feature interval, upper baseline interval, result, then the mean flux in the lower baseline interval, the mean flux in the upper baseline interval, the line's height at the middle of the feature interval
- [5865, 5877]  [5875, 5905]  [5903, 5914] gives 1.2 Angstrom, 14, 13.7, 13.8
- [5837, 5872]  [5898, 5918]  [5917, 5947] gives 0.3 Angstrom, 14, 14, 14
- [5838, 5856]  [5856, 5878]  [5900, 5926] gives 0.1 Angstrom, 14.1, 13.9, 14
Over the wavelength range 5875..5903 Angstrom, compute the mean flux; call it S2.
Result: 13.2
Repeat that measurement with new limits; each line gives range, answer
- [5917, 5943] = 14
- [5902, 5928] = 13.9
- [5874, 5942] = 13.6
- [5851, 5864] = 13.9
